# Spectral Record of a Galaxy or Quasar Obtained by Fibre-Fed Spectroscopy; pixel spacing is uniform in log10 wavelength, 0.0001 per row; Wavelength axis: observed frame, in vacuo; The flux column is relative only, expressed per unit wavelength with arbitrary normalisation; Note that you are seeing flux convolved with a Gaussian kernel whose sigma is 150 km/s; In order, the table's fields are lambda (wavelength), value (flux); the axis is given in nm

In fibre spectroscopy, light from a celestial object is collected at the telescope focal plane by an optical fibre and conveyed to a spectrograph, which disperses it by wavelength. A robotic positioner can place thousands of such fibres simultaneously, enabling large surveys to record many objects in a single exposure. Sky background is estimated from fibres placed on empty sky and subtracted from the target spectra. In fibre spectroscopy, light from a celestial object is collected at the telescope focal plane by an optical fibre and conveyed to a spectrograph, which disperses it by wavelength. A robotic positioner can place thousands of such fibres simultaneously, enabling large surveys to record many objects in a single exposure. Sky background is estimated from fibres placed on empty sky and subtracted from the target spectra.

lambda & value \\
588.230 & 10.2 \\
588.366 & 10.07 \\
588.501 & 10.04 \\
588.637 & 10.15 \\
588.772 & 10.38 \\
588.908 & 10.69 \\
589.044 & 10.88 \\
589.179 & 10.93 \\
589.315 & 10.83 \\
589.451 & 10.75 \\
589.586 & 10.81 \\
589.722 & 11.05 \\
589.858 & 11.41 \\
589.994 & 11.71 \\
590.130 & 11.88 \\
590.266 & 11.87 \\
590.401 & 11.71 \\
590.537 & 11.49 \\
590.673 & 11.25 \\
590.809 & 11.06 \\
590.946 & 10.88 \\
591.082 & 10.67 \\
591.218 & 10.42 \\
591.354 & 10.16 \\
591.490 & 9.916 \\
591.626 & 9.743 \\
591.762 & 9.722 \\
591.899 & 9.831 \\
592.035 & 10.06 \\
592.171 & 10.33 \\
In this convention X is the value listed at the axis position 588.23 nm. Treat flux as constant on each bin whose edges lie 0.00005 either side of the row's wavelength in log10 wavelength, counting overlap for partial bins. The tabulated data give 10.2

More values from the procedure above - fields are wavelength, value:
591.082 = 10.67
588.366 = 10.07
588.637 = 10.15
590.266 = 11.87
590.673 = 11.25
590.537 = 11.49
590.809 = 11.06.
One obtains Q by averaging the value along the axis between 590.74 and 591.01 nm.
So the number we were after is 10.9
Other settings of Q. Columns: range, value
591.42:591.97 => 9.81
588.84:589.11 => 10.8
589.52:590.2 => 11.4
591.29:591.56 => 10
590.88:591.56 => 10.4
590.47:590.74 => 11.4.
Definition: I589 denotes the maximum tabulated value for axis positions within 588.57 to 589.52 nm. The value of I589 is 10.93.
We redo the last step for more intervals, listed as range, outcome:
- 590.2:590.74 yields 11.87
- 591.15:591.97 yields 10.42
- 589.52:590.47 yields 11.88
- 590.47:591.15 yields 11.49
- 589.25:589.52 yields 10.83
